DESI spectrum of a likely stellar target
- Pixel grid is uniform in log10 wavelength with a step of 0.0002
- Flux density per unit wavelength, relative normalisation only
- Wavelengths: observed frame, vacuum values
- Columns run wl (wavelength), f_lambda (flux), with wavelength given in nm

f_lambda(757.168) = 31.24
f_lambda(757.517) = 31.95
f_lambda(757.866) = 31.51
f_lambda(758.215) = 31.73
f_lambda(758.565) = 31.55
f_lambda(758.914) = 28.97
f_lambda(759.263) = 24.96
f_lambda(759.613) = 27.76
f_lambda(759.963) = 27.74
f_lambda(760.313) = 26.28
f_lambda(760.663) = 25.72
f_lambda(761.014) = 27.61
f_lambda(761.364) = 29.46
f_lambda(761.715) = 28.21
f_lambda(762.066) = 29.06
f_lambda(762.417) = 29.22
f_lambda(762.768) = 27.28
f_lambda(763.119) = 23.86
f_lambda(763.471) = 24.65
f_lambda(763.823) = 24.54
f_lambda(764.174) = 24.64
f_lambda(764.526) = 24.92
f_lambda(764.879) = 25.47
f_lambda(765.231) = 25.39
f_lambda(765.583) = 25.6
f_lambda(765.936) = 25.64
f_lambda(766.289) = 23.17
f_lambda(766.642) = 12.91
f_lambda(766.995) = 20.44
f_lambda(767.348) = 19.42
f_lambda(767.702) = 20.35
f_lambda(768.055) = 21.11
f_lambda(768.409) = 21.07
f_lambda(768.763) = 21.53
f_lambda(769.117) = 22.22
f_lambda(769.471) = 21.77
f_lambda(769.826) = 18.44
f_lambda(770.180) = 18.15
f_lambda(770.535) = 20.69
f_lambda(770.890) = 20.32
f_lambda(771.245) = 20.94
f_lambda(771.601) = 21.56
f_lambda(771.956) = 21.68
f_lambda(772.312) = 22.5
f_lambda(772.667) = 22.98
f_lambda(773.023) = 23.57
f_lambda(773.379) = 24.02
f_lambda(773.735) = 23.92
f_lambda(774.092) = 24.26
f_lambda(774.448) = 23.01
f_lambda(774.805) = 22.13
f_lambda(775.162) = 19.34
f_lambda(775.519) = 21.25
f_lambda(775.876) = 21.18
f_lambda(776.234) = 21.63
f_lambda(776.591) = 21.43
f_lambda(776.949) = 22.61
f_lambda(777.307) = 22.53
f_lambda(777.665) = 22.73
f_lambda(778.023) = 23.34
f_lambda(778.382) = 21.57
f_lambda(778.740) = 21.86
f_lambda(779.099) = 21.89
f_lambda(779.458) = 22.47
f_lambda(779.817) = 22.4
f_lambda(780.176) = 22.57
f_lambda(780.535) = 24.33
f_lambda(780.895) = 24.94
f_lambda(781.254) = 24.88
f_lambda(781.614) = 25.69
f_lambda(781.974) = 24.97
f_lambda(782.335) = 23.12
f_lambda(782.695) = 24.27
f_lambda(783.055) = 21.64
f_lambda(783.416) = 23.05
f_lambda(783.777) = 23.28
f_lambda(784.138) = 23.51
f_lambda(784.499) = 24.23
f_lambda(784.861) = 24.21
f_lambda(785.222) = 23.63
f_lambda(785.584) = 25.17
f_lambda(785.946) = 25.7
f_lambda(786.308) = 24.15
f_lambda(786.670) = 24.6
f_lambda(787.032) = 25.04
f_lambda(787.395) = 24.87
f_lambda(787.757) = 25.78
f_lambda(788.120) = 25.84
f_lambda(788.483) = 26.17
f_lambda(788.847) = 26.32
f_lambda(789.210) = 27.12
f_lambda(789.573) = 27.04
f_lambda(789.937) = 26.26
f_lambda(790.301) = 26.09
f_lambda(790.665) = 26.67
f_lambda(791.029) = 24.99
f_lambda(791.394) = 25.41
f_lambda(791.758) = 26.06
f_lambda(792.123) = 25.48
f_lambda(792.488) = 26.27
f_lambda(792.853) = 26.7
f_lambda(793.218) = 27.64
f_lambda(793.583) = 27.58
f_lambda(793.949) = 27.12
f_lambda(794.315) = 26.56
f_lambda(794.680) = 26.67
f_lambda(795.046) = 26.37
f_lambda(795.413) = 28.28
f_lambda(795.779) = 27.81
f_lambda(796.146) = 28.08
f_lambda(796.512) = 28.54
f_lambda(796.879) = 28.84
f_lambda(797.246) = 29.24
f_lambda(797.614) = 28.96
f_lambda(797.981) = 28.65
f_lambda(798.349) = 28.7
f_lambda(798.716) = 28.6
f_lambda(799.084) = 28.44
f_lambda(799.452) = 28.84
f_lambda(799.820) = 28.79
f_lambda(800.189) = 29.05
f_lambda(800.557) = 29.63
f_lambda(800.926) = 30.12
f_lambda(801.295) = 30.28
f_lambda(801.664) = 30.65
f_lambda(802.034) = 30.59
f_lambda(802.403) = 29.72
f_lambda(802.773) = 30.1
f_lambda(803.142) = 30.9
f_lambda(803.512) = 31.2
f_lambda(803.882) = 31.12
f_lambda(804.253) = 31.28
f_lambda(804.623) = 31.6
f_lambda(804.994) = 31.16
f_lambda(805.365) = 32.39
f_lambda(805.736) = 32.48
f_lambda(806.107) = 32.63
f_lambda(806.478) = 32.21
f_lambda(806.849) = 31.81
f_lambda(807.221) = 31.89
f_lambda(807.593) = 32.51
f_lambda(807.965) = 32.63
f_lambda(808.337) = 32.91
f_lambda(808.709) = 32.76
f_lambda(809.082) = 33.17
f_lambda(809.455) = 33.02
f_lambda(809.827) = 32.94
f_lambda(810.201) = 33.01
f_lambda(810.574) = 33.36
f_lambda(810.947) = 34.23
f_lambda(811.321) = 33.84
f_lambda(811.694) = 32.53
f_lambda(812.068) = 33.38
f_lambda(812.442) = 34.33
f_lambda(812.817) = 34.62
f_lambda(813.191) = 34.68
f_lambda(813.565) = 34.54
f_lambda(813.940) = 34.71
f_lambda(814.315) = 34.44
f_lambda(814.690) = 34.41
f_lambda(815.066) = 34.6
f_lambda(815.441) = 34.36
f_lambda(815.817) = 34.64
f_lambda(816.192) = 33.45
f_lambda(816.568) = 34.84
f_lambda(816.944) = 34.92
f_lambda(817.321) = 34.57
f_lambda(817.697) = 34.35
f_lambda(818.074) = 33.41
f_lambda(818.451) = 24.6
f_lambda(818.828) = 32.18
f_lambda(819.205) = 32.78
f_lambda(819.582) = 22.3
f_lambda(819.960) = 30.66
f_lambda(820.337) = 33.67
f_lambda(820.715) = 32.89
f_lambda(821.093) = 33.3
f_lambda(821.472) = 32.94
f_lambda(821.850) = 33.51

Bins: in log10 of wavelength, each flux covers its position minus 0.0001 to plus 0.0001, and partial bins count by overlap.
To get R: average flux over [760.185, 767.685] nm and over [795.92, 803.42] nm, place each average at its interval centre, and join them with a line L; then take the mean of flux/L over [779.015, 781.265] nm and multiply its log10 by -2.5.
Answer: 0.15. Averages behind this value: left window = 24.8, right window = 29.4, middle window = 23.3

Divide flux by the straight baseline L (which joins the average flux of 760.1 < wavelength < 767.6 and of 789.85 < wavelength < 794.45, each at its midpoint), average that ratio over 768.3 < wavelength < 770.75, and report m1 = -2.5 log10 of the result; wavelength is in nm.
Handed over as 0.22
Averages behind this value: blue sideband 24.9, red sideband 26.4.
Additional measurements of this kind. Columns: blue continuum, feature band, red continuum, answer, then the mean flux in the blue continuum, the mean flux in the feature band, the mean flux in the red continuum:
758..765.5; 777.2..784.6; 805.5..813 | 0.256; 27.1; 23.3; 33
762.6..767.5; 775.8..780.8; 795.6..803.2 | 0.149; 23.4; 22.4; 29.2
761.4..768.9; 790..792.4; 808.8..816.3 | 0.140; 23.8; 25.8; 33.9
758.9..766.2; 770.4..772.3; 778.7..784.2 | 0.183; 26.4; 21.2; 23.5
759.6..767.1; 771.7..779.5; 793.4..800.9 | 0.183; 25.4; 22.3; 28.3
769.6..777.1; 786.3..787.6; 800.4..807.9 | 0.049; 21.7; 24.8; 31.2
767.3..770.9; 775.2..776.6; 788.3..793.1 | 0.057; 20.5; 21.2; 26.2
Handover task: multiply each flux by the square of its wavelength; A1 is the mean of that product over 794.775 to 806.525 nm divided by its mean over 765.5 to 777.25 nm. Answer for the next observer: 1.5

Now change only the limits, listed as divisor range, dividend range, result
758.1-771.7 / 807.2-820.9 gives 1.55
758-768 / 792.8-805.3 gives 1.25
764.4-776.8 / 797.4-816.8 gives 1.61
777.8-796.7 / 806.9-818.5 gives 1.42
